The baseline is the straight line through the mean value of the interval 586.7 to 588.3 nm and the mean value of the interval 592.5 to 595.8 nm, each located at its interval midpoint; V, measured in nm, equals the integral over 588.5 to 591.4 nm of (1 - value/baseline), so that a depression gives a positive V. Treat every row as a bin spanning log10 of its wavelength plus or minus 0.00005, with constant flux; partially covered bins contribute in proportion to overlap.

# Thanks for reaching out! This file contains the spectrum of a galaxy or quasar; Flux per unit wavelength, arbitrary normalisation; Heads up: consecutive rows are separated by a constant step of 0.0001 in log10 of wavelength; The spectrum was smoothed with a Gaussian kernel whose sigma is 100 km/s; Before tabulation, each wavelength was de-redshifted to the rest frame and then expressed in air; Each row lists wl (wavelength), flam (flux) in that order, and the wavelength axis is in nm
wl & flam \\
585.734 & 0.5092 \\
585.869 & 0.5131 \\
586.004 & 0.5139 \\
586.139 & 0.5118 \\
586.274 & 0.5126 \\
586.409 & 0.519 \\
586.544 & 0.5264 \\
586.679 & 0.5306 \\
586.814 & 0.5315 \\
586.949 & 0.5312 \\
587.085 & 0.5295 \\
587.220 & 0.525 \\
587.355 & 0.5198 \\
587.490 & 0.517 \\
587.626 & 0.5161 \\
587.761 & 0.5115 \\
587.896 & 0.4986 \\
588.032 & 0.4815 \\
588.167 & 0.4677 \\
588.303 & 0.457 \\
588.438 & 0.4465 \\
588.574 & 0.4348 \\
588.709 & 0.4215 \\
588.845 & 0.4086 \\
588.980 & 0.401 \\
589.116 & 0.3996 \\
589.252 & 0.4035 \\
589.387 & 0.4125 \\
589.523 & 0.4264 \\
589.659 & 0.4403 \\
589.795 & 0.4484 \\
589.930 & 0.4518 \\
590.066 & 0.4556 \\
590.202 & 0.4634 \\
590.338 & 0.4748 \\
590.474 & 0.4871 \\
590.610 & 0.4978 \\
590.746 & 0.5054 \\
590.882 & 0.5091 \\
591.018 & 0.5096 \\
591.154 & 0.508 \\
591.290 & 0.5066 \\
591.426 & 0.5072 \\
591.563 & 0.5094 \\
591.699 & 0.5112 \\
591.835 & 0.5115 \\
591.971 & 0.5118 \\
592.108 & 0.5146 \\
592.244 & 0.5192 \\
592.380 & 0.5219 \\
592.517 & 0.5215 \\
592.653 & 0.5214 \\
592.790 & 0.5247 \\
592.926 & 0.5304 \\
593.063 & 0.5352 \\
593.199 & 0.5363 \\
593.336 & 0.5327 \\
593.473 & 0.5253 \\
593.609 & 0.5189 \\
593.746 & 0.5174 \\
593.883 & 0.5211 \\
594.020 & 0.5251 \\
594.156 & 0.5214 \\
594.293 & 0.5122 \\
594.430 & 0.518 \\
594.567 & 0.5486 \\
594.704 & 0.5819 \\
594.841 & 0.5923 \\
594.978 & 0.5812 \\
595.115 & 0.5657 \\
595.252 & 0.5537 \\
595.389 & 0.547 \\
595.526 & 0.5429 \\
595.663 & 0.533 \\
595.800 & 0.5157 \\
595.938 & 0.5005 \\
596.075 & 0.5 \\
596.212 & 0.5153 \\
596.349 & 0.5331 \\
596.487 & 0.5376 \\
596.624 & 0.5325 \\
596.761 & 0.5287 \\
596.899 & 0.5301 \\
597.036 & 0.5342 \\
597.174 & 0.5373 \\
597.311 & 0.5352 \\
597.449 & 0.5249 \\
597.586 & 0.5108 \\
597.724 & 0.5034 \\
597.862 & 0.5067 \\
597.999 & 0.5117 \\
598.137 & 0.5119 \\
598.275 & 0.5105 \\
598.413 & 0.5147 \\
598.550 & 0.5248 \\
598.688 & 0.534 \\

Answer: 0.36 nm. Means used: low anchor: 0.51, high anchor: 0.538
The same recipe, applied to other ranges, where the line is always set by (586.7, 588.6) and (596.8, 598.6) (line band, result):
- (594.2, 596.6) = -0.11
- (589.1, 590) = 0.14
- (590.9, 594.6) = -0.07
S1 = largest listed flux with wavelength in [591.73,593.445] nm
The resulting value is 0.5363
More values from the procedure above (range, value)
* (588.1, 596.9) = 0.5923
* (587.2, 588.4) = 0.525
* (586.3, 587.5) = 0.5315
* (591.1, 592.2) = 0.5146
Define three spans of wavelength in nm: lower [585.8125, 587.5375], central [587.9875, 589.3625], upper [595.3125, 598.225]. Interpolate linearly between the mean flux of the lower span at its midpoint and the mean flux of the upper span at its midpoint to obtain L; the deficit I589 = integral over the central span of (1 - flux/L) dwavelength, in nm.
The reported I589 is 0.24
